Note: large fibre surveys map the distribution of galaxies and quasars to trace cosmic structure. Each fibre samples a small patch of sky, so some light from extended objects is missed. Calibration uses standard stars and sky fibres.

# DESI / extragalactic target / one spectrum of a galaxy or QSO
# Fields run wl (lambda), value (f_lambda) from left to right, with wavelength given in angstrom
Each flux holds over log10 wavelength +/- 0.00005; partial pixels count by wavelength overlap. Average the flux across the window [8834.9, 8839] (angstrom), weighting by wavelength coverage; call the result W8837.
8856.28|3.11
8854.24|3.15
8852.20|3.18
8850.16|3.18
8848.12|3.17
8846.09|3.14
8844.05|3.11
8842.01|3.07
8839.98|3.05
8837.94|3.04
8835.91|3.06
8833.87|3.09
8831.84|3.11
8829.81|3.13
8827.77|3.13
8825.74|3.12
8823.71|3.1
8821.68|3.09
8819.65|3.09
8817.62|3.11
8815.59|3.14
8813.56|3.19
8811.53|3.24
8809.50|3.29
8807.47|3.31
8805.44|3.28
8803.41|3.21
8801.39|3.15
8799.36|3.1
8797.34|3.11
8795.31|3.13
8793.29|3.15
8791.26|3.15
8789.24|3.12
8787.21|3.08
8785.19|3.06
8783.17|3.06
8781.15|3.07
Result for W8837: 3.05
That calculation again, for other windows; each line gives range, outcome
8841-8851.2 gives 3.13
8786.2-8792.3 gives 3.11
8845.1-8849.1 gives 3.16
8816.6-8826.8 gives 3.1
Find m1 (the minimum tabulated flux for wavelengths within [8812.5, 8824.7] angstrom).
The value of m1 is 3.09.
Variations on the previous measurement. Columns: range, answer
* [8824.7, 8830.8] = 3.12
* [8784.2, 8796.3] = 3.06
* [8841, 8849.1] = 3.07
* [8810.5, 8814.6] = 3.19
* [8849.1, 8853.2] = 3.18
